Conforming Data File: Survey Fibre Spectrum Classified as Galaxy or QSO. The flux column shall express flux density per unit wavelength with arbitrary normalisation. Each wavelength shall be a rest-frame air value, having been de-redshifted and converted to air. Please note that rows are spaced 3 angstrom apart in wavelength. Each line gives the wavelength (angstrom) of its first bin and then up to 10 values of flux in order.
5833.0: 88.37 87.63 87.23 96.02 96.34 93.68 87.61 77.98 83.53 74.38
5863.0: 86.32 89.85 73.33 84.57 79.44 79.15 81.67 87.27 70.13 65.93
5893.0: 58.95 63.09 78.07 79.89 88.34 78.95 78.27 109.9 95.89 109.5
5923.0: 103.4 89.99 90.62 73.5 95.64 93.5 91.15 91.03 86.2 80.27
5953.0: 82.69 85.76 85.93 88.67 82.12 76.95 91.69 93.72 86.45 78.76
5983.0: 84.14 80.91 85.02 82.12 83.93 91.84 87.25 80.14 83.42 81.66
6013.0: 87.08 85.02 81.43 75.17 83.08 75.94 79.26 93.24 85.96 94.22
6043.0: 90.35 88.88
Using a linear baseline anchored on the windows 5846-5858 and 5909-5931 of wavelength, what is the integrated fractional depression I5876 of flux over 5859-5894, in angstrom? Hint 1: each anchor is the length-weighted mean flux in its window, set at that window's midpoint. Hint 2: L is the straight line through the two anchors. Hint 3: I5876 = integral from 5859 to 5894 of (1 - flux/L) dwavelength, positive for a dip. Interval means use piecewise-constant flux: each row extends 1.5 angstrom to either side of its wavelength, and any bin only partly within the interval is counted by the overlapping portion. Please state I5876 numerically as 4.6 angstrom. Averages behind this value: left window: 86.2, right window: 95.9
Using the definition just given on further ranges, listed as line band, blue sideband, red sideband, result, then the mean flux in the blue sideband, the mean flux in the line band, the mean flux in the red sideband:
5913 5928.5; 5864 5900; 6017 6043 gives -4.5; 76.1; 101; 84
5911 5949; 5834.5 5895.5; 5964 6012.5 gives -4.7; 81.7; 93.4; 84.5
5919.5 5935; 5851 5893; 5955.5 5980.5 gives -1.8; 79.1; 92.6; 85.8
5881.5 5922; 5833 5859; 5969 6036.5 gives 2.2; 88.5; 82.1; 84.1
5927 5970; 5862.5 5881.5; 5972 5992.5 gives -1.2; 81.8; 86.1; 84.7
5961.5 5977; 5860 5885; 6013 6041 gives -0.6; 82.1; 86.5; 83.7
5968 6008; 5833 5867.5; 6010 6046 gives 0.1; 87.4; 85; 84.7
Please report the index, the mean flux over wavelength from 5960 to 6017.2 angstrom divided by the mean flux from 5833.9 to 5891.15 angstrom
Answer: 1.0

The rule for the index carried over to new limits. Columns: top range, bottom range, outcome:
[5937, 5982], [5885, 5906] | 1.20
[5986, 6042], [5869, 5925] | 1.02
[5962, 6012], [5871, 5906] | 1.11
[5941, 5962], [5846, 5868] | 1.01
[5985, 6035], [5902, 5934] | 0.91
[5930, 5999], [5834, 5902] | 1.06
